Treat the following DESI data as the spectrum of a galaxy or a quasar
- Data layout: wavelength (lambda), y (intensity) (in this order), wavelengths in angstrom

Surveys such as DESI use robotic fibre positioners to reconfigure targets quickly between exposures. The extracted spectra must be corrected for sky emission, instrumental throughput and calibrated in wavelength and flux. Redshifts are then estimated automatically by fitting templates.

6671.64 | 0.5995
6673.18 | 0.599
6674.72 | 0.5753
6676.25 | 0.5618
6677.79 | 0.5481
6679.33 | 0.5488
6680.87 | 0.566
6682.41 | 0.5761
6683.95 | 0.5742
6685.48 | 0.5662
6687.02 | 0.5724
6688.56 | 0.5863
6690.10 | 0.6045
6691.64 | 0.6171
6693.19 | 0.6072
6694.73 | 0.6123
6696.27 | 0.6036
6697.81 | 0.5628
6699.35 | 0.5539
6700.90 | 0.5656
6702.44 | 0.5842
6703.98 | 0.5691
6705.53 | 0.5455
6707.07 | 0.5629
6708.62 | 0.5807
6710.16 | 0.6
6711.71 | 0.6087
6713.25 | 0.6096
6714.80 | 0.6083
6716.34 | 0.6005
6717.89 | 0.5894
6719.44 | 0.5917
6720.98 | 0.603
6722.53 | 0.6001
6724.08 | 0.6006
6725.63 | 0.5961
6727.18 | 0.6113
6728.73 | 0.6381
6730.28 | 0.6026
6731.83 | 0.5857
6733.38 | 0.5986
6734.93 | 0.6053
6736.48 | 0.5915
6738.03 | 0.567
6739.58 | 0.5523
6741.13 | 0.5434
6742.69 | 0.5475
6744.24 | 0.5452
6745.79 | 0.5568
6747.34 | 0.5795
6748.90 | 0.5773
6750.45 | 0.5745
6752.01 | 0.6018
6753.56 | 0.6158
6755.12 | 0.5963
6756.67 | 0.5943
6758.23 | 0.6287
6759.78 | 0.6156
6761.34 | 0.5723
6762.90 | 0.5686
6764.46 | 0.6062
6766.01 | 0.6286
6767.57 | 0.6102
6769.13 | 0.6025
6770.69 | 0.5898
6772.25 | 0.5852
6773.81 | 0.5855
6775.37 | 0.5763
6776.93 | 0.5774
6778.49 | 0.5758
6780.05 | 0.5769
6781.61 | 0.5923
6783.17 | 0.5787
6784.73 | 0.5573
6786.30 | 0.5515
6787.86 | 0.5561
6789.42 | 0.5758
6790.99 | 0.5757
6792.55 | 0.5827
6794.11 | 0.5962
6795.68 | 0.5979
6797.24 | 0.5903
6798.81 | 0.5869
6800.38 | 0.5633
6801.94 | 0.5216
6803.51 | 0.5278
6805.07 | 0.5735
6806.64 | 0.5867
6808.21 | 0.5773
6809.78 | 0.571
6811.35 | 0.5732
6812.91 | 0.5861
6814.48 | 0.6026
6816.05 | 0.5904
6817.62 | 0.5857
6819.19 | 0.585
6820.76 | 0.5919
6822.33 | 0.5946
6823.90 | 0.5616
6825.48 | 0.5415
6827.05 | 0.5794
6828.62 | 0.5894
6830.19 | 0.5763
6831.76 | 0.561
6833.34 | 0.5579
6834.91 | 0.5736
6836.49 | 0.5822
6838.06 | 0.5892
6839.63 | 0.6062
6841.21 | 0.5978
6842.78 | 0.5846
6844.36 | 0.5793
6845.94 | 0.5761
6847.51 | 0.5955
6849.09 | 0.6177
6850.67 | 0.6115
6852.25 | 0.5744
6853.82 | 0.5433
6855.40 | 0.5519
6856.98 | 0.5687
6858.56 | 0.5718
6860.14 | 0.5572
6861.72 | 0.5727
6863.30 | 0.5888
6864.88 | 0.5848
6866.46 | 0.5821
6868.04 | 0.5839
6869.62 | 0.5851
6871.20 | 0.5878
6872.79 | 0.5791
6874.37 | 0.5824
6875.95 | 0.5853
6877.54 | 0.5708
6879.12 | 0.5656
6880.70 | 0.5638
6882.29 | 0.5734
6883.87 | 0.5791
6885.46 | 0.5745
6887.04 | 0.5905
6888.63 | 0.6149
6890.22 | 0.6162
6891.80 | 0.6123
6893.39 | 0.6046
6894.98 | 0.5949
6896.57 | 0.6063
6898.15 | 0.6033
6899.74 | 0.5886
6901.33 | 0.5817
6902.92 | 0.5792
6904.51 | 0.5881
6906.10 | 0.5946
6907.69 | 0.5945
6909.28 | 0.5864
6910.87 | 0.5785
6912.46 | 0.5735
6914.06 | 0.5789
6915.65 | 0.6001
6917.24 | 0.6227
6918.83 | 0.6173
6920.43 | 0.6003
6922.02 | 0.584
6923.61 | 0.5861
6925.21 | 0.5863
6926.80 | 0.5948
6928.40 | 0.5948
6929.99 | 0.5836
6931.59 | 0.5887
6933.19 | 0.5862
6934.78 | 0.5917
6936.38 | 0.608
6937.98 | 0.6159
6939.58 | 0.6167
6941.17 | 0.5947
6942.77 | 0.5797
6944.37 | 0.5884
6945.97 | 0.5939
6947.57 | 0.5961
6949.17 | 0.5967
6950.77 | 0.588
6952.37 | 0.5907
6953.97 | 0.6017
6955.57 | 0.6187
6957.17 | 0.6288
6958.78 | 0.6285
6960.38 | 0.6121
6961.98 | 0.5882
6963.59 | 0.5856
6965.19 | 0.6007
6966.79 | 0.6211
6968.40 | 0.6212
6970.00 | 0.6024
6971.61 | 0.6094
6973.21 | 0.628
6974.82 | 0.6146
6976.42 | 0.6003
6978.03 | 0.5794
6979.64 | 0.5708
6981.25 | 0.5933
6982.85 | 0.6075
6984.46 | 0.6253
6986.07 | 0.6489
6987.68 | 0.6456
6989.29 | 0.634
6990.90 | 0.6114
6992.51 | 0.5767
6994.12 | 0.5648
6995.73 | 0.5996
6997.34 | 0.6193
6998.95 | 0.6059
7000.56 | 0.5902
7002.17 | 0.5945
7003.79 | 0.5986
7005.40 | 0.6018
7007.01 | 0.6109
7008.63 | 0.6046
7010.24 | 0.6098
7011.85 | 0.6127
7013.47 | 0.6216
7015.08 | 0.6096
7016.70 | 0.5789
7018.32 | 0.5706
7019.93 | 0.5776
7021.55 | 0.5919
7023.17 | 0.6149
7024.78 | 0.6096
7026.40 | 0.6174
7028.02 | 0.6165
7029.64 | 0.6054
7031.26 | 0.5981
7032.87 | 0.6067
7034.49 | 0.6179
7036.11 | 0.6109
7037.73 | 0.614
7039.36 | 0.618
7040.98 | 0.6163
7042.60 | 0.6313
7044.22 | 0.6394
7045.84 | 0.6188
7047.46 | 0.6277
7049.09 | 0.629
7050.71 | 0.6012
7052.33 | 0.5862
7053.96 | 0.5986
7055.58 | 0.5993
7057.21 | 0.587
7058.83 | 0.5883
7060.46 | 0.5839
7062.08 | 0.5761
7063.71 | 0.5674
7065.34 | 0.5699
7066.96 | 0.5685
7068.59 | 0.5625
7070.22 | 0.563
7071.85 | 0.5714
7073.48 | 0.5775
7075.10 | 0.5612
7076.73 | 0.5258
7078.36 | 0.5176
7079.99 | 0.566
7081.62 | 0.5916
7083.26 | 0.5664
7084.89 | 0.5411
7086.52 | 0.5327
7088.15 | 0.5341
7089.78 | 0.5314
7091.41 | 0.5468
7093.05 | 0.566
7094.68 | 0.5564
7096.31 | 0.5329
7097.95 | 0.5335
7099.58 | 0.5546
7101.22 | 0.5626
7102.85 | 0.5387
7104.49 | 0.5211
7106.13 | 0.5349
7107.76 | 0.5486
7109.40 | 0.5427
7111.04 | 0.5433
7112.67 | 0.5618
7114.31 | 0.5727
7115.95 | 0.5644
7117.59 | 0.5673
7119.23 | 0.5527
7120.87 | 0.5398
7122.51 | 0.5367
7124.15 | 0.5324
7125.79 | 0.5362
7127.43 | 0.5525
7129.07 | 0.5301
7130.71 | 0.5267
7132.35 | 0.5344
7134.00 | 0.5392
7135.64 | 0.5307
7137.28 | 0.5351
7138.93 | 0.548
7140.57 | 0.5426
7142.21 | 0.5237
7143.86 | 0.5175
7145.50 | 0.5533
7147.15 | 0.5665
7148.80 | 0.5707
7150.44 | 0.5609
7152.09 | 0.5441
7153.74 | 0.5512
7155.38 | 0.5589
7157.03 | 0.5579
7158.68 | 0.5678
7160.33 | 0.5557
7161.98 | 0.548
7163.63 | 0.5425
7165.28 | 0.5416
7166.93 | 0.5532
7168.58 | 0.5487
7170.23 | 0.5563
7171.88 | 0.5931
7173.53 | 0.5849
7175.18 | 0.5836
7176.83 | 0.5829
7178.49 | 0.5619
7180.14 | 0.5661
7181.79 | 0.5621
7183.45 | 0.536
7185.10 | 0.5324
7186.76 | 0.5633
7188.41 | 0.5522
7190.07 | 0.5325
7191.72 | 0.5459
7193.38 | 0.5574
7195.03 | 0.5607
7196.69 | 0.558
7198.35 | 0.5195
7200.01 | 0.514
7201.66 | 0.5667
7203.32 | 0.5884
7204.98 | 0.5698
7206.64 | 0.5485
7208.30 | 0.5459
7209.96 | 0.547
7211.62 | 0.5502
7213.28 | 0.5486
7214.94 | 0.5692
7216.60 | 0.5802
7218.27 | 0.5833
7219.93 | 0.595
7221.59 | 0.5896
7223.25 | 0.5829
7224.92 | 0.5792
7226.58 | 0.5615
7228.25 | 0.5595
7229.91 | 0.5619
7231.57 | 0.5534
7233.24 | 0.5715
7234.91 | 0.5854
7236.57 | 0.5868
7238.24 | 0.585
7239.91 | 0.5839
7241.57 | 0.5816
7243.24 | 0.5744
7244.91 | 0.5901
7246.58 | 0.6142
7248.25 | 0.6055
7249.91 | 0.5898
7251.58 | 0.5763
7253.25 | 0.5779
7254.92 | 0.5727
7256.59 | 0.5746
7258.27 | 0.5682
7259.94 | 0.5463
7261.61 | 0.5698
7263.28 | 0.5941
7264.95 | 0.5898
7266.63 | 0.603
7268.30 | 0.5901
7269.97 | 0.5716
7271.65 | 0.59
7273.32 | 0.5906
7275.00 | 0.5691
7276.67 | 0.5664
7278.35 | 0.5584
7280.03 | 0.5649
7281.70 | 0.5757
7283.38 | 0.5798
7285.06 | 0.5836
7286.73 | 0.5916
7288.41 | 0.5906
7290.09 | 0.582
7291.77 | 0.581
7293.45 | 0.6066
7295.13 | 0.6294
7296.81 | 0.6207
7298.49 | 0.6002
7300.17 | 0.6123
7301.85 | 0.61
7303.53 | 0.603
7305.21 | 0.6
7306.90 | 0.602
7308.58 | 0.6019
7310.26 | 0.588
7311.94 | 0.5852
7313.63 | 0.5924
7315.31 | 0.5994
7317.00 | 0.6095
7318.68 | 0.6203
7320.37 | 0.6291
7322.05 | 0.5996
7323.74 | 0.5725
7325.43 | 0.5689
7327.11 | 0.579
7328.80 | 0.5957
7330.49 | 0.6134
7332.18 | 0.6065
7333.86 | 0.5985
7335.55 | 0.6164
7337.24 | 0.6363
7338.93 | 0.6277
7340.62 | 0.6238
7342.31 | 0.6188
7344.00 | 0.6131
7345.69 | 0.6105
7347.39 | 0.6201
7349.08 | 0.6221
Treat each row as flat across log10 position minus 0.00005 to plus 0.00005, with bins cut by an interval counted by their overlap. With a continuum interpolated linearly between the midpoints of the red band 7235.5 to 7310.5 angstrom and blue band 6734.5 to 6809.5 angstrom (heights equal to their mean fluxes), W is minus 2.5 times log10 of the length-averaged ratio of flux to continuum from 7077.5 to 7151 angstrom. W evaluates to 0.076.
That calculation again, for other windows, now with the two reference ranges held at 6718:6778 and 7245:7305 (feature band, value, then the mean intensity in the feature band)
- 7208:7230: 0.04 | 0.569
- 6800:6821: 0.03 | 0.574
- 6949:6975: -0.03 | 0.608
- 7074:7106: 0.08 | 0.546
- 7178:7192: 0.07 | 0.55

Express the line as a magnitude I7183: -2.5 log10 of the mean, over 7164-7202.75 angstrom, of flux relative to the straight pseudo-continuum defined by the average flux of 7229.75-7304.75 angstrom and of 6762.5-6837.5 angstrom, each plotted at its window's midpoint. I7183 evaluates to 0.055 mag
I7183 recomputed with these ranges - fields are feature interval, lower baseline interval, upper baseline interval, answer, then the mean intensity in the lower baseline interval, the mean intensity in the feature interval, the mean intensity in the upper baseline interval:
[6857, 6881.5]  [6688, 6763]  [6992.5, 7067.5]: 0.03 mag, 0.589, 0.577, 0.602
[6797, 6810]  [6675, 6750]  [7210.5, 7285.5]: 0.03 mag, 0.583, 0.565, 0.577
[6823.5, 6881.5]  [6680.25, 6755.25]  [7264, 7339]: 0.02 mag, 0.586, 0.578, 0.595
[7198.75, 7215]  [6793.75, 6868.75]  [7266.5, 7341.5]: 0.07 mag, 0.578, 0.553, 0.596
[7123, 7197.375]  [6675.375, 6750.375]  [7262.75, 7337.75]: 0.08 mag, 0.583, 0.551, 0.595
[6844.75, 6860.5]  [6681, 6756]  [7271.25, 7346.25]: 0.02 mag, 0.586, 0.577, 0.598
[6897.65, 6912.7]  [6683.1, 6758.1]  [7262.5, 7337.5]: 0.00 mag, 0.587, 0.587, 0.595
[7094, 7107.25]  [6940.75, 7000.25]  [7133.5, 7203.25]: 0.06 mag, 0.605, 0.542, 0.553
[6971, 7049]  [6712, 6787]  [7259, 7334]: -0.03 mag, 0.589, 0.608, 0.592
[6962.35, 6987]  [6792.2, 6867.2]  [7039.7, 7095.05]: -0.05 mag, 0.578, 0.607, 0.577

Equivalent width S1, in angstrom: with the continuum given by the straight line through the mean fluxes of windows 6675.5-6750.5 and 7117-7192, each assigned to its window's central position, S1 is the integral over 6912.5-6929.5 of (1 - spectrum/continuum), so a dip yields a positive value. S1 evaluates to -0.83 angstrom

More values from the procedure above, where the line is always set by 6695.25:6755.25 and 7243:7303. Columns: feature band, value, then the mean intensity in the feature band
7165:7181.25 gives 0.51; 0.568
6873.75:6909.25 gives -0.22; 0.589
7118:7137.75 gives 1.63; 0.538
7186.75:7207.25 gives 1.22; 0.552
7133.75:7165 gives 2.03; 0.548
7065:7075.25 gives 0.32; 0.568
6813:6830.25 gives 0.10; 0.582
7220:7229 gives 0.16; 0.576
